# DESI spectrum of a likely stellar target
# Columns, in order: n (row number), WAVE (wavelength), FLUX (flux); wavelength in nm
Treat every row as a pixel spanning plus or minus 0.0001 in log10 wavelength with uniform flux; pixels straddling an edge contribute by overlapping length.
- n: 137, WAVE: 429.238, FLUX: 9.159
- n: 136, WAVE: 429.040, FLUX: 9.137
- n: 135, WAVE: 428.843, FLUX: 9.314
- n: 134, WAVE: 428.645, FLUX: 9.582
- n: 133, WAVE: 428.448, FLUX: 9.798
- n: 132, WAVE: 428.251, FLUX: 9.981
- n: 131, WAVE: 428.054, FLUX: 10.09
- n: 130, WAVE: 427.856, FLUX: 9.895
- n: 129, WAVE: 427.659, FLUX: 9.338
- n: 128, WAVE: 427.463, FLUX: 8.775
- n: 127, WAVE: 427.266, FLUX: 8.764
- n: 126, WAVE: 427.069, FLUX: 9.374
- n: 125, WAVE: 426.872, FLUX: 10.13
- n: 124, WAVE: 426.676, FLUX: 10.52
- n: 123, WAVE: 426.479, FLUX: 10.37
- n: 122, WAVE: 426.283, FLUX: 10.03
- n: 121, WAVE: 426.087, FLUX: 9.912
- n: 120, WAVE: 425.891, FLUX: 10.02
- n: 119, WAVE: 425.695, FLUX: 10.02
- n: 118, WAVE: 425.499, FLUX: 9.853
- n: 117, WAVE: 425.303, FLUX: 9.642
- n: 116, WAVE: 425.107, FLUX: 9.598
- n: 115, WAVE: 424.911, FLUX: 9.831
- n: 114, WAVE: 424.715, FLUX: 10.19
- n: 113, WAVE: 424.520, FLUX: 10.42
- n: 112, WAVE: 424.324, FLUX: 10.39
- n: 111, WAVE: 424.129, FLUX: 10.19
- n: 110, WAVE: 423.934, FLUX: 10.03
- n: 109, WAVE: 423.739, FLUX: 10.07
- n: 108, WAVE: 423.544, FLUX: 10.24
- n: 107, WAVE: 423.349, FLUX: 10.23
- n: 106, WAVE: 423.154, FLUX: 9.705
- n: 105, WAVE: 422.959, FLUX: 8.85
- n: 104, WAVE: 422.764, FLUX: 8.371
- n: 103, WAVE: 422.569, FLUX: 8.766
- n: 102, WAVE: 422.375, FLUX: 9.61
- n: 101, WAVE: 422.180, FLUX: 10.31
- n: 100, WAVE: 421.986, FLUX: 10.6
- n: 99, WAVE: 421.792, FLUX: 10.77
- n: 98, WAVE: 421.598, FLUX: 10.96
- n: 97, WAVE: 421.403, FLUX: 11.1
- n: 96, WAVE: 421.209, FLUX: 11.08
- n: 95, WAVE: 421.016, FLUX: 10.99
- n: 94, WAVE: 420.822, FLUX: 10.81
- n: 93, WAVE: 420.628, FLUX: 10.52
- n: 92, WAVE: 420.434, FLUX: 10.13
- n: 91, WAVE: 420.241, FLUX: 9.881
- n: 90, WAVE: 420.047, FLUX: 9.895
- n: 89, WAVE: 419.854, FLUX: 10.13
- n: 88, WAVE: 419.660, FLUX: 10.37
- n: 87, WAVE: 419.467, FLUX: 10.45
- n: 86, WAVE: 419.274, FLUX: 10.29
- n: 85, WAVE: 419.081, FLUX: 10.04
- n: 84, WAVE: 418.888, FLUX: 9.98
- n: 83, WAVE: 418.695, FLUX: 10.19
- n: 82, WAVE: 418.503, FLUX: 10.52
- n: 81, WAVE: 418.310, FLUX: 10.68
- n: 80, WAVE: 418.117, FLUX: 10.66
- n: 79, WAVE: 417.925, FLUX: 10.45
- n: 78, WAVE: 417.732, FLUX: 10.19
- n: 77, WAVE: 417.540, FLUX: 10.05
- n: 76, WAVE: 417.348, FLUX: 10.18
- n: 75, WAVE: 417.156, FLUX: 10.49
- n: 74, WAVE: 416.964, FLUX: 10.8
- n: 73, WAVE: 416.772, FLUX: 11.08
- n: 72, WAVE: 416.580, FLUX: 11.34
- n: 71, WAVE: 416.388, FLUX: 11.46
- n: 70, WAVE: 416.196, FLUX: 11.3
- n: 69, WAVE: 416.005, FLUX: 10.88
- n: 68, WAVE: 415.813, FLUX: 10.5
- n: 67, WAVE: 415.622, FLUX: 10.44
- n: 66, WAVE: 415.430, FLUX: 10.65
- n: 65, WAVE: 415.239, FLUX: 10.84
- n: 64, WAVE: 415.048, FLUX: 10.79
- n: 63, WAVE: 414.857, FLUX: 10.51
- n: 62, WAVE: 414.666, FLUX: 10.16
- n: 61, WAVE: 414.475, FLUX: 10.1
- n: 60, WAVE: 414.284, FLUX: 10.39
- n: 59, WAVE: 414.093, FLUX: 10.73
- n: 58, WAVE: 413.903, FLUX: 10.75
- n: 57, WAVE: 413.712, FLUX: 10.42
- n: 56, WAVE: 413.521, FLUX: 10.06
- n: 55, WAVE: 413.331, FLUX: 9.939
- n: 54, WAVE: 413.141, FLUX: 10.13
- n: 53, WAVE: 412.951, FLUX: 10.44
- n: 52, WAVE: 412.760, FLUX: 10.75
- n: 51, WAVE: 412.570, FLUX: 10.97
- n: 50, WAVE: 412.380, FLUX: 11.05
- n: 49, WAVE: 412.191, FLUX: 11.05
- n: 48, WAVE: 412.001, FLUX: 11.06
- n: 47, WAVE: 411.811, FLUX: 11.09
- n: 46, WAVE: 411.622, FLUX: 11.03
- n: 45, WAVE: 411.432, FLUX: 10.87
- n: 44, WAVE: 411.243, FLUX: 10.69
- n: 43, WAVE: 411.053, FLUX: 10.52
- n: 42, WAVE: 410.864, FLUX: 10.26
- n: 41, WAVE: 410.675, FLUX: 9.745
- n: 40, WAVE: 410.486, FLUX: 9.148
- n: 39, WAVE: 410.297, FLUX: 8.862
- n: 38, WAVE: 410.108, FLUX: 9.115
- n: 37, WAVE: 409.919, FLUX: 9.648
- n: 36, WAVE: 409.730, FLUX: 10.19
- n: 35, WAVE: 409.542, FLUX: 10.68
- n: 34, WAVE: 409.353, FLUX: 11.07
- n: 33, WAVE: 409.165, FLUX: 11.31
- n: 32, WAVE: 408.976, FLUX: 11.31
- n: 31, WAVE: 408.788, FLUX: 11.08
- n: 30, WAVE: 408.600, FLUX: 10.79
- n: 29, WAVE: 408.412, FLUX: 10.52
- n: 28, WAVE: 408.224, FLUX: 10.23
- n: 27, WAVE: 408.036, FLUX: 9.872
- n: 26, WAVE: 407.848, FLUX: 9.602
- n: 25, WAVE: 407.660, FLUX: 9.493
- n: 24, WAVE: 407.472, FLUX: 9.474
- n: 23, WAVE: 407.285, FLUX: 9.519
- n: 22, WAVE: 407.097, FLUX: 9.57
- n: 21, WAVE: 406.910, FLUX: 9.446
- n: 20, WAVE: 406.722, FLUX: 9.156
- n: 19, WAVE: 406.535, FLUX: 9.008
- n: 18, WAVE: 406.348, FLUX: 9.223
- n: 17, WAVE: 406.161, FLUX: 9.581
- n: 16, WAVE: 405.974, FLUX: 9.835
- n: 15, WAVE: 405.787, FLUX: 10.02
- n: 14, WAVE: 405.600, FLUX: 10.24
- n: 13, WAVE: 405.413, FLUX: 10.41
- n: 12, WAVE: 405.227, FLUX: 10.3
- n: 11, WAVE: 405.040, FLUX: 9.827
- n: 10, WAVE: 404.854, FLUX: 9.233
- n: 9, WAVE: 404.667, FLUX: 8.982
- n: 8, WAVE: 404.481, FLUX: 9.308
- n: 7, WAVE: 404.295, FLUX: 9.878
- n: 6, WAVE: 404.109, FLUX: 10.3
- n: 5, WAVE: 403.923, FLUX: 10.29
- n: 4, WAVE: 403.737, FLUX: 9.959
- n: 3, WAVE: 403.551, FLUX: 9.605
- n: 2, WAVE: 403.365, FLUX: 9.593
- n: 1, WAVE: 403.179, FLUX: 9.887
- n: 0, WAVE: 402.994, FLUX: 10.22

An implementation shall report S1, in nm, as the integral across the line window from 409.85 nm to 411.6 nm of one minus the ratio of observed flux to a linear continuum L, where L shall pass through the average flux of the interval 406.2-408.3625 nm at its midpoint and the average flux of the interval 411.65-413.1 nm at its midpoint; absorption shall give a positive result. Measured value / 0.09 nm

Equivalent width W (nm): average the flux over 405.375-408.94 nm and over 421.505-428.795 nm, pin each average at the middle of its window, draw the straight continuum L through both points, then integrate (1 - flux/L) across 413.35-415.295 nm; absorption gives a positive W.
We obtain -0.12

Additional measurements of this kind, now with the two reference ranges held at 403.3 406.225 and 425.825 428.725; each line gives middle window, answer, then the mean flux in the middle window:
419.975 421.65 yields -0.14 nm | 10.6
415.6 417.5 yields -0.20 nm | 10.8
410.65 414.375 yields -0.30 nm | 10.6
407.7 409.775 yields -0.16 nm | 10.6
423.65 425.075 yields -0.05 nm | 10.1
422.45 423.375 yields 0.06 nm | 9.11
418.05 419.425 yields -0.08 nm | 10.3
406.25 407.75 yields 0.07 nm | 9.36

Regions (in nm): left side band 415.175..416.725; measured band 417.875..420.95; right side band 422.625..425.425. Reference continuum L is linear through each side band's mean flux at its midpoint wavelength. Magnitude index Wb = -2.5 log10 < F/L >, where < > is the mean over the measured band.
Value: 0.01 mag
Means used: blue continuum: 10.9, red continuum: 9.82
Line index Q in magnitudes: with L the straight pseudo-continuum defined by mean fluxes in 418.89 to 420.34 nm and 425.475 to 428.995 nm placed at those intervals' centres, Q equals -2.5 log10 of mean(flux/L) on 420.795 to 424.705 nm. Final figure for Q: -0.02 mag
